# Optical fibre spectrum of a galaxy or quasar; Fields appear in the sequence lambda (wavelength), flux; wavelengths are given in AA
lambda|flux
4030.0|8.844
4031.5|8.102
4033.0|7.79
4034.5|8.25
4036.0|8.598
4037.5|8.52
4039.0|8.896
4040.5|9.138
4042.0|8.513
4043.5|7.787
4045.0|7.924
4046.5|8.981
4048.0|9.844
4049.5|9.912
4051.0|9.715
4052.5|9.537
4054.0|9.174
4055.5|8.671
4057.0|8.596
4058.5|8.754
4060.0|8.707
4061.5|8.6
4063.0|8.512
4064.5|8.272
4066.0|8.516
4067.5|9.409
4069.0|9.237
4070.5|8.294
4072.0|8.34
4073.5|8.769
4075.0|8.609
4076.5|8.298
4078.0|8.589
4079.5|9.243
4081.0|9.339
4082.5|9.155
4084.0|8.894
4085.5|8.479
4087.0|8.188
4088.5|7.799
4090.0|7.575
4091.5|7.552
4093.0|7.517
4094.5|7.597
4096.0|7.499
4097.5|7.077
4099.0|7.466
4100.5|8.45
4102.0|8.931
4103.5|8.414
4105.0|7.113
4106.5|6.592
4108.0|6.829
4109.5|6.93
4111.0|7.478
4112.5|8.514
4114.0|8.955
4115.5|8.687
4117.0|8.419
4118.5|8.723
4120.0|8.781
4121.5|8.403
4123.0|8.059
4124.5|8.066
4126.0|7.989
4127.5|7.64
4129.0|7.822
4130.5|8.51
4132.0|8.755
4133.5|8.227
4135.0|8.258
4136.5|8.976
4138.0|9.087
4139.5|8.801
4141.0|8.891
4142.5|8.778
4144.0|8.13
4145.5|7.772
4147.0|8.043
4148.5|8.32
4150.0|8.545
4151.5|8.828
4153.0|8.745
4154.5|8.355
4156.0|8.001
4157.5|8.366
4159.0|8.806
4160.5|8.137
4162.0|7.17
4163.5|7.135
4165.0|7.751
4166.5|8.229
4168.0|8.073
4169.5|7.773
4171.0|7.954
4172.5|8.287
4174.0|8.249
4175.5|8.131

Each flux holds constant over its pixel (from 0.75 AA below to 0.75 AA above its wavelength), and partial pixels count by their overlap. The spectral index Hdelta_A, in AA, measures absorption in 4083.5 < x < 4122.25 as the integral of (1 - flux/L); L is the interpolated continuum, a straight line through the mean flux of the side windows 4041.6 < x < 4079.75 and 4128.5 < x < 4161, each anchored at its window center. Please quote 3.1 AA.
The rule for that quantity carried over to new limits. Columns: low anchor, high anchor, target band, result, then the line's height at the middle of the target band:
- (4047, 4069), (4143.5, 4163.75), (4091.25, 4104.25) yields 1.25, 8.68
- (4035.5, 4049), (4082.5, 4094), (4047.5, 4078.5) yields -1.63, 8.42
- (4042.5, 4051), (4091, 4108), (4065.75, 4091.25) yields -1.44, 8.15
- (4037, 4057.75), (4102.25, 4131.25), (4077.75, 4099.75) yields 0.72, 8.39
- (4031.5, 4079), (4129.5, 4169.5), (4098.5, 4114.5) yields 1.37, 8.51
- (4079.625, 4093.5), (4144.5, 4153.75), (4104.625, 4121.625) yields 0.81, 8.35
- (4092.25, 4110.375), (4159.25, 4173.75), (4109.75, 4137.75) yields -2.49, 7.65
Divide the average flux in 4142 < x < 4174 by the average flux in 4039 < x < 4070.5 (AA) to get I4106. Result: 0.92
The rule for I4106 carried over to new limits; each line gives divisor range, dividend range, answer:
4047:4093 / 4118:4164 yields 0.95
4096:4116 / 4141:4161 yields 1.08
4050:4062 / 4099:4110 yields 0.85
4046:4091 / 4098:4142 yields 0.93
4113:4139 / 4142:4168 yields 0.97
